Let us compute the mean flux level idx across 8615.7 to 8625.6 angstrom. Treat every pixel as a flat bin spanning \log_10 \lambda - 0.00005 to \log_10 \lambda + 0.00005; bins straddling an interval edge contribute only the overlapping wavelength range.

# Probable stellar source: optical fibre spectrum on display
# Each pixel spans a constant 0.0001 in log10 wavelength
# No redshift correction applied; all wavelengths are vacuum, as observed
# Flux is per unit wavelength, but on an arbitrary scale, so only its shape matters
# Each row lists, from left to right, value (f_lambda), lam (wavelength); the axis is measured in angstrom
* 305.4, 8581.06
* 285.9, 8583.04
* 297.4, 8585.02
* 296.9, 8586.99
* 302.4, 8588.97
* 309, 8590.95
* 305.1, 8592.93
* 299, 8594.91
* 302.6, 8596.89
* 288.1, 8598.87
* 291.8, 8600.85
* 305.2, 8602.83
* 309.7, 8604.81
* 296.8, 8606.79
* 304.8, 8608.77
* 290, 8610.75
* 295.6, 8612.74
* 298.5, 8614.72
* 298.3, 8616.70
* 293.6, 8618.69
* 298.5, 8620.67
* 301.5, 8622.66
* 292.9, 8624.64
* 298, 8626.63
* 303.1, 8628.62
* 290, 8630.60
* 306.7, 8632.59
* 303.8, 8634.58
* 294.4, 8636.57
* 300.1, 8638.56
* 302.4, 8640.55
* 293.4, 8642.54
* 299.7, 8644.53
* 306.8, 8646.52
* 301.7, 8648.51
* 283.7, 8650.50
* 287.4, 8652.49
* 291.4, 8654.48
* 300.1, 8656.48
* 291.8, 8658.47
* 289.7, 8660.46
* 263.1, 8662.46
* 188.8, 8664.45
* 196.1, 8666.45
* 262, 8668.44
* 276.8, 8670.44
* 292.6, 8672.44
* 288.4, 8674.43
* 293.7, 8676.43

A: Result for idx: 297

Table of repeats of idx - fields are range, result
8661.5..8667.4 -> 216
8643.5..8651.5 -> 298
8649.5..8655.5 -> 288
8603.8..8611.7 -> 301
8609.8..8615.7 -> 295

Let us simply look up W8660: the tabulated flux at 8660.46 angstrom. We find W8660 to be 289.7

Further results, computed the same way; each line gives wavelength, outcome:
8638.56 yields 300.1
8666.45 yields 196.1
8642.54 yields 293.4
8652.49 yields 287.4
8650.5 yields 283.7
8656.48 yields 300.1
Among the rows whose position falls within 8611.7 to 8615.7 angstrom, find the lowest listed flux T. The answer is 295.6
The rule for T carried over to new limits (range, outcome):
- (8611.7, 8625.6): 292.9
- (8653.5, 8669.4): 188.8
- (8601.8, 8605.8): 305.2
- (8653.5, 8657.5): 291.4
